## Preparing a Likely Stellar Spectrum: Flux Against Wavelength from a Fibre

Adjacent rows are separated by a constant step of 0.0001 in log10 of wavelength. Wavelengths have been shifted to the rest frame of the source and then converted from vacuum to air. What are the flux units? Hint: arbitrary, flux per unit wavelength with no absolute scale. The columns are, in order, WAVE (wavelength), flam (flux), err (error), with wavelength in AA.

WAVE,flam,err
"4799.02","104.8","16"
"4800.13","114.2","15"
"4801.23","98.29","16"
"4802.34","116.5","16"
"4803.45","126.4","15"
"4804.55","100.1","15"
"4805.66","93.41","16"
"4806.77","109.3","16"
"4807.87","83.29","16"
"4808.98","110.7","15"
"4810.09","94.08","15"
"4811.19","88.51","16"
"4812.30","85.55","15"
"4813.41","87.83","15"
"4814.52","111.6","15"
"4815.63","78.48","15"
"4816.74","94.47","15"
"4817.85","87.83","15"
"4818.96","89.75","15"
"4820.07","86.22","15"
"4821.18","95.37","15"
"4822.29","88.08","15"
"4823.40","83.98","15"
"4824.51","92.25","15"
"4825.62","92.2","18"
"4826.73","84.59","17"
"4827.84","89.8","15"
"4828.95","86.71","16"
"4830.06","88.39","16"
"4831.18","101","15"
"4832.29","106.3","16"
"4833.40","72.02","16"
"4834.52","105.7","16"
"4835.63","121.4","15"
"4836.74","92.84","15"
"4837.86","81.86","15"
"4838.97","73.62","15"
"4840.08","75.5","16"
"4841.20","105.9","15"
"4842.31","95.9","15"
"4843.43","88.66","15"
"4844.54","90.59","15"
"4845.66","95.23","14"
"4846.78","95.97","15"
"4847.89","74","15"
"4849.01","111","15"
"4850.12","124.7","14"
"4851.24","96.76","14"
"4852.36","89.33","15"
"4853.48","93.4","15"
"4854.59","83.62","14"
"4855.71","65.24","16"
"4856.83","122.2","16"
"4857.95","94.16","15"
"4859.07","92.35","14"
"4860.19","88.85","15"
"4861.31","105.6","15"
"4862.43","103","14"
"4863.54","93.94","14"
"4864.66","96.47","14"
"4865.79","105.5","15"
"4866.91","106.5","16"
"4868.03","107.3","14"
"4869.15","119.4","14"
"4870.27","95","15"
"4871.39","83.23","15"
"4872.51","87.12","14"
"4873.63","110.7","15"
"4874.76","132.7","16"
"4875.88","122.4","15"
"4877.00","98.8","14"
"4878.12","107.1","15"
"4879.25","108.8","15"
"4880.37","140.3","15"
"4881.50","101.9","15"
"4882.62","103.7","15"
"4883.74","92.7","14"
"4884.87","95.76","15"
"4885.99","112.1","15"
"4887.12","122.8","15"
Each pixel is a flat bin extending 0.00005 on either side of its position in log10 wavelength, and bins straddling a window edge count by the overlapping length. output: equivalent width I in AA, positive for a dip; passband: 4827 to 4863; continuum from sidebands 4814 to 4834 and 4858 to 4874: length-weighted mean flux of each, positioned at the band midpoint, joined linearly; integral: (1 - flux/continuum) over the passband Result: 0.3 AA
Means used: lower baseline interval 90.5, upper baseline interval 99.4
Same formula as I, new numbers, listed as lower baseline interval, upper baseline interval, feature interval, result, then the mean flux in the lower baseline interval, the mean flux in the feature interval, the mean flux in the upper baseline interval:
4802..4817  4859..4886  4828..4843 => 1.2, 98.4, 92.7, 105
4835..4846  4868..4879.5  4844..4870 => 0.3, 92.2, 98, 107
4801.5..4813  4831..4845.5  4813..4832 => 1.2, 101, 90.7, 93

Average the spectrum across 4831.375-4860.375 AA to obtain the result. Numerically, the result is 93.9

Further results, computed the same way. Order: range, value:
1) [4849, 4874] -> 98.6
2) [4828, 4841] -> 91.7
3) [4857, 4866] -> 98.2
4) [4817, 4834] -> 89.7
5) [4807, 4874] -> 94.2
